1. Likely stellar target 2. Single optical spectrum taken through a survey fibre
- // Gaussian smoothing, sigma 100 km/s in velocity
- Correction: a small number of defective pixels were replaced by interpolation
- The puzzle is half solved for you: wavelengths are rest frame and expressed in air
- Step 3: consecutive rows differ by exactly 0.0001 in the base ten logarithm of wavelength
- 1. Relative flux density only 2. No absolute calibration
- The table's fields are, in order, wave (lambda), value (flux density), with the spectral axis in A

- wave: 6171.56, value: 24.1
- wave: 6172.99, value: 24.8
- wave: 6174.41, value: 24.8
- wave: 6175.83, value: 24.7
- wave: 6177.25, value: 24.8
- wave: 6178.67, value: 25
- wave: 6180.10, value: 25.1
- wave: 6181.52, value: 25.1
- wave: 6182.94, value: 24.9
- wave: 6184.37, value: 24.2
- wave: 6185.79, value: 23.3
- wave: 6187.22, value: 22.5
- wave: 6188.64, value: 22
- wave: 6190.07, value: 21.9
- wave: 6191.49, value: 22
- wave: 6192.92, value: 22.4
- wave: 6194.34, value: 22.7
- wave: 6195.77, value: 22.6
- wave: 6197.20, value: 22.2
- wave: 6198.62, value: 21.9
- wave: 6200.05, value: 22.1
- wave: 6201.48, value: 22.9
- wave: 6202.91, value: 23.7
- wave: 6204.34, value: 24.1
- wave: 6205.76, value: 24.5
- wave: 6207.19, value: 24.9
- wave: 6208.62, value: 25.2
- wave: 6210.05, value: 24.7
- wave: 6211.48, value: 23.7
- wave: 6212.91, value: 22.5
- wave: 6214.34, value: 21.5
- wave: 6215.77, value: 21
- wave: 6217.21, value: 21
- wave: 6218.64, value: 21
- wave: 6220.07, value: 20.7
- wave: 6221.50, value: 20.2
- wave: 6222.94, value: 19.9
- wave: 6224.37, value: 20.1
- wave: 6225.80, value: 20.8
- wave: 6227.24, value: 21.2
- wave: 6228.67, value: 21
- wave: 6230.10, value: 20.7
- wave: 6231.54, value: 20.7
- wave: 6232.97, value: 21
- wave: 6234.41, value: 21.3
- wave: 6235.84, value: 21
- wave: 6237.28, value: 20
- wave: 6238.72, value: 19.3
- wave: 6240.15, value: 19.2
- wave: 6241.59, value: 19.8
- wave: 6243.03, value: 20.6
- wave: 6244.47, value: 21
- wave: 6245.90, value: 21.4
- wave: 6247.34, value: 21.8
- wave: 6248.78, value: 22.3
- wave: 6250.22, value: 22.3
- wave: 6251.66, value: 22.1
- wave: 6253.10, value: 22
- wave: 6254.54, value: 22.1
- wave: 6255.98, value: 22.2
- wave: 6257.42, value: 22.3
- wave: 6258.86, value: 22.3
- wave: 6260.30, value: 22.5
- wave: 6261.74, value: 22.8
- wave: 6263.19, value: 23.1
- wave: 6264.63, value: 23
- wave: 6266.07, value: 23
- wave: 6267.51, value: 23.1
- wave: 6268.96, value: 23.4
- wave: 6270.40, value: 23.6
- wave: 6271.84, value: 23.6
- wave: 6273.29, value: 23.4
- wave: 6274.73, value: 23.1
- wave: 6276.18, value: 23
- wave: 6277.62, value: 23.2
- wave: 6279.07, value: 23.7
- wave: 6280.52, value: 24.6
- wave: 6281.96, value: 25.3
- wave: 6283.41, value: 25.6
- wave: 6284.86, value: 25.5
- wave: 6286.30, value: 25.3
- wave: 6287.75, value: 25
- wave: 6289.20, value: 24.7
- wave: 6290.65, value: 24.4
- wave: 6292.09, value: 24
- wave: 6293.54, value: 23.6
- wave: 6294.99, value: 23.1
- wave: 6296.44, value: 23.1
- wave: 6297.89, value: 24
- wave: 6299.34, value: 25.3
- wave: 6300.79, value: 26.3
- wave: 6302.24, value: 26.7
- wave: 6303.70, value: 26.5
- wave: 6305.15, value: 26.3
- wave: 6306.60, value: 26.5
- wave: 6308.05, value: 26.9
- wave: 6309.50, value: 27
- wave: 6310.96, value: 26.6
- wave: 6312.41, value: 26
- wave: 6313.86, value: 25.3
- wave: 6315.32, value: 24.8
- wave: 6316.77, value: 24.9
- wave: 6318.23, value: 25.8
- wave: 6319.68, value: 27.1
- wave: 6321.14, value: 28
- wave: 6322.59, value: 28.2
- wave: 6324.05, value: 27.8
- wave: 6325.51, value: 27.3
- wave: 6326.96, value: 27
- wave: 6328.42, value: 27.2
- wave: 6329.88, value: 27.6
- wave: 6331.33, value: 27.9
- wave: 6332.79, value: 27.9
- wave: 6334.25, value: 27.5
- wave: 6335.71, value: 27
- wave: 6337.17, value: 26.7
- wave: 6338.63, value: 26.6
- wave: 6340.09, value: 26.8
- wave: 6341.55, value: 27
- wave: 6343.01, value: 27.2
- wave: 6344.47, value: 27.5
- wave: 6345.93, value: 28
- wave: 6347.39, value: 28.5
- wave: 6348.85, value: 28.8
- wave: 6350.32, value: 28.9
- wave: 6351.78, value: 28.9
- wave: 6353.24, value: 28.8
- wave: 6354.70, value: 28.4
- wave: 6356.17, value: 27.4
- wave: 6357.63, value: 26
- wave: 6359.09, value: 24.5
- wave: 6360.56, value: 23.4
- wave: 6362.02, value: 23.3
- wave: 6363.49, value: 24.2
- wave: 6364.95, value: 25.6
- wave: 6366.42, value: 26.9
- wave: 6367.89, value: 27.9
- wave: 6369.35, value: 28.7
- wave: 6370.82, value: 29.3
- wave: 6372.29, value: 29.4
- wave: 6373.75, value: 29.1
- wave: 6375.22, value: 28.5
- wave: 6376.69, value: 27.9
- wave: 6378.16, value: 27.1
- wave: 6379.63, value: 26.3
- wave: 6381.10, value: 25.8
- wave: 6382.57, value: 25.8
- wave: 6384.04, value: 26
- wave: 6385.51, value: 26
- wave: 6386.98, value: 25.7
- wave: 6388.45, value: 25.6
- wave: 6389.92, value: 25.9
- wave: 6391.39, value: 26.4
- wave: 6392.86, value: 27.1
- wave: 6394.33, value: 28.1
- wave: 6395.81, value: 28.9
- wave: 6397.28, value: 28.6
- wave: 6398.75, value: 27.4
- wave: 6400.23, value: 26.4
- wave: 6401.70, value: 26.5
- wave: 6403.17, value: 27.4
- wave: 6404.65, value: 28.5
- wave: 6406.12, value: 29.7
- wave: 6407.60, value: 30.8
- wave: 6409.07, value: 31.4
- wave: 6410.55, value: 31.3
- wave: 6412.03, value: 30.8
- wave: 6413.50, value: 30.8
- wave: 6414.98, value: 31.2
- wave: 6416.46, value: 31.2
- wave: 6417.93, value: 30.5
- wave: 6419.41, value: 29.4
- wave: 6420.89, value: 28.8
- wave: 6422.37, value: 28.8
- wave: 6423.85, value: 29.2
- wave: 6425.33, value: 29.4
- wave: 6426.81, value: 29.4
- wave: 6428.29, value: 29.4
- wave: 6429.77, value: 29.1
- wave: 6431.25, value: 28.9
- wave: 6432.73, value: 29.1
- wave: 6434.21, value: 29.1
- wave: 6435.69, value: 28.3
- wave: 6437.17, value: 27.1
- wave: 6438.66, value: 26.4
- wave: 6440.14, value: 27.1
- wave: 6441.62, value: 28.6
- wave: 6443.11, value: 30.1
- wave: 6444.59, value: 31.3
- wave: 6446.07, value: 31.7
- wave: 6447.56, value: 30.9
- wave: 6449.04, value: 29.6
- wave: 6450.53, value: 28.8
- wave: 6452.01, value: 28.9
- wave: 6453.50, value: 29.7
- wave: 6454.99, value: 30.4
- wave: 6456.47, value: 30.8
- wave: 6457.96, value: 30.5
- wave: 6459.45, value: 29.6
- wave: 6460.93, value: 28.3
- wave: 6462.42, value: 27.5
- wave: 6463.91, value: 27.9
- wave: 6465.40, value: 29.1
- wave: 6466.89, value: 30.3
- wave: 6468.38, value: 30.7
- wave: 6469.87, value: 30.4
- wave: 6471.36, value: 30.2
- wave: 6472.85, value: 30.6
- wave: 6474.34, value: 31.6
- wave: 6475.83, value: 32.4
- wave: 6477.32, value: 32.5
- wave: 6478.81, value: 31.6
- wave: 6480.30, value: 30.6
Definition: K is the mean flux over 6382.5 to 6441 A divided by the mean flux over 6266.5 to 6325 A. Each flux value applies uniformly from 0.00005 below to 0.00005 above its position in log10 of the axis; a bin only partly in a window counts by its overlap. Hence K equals 1.13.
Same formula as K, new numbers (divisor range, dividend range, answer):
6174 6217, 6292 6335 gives 1.12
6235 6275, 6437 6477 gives 1.35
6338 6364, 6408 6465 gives 1.10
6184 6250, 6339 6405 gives 1.24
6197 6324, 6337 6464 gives 1.21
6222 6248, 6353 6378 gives 1.31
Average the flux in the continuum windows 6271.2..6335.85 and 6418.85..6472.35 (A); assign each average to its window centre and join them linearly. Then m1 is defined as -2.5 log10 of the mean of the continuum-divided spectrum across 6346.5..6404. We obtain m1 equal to 0.02 mag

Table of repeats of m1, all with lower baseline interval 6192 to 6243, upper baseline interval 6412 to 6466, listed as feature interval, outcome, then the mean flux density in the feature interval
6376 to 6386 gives 0.04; 26.4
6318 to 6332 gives -0.08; 27.5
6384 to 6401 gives 0.04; 26.9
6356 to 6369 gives 0.05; 25.5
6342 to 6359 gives -0.06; 27.9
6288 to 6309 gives -0.03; 25.1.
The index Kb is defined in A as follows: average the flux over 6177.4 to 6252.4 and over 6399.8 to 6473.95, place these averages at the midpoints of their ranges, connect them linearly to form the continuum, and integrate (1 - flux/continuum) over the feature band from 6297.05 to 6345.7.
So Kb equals -2.0 A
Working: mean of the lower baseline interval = 22.1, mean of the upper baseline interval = 29.5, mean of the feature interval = 26.7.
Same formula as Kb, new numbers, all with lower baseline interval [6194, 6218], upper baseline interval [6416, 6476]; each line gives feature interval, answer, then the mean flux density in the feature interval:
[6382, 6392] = 0.72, 25.9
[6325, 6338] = -0.46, 27.3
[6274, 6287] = 0.34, 24.4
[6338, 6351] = -0.46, 27.7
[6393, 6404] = 0.24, 27.6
